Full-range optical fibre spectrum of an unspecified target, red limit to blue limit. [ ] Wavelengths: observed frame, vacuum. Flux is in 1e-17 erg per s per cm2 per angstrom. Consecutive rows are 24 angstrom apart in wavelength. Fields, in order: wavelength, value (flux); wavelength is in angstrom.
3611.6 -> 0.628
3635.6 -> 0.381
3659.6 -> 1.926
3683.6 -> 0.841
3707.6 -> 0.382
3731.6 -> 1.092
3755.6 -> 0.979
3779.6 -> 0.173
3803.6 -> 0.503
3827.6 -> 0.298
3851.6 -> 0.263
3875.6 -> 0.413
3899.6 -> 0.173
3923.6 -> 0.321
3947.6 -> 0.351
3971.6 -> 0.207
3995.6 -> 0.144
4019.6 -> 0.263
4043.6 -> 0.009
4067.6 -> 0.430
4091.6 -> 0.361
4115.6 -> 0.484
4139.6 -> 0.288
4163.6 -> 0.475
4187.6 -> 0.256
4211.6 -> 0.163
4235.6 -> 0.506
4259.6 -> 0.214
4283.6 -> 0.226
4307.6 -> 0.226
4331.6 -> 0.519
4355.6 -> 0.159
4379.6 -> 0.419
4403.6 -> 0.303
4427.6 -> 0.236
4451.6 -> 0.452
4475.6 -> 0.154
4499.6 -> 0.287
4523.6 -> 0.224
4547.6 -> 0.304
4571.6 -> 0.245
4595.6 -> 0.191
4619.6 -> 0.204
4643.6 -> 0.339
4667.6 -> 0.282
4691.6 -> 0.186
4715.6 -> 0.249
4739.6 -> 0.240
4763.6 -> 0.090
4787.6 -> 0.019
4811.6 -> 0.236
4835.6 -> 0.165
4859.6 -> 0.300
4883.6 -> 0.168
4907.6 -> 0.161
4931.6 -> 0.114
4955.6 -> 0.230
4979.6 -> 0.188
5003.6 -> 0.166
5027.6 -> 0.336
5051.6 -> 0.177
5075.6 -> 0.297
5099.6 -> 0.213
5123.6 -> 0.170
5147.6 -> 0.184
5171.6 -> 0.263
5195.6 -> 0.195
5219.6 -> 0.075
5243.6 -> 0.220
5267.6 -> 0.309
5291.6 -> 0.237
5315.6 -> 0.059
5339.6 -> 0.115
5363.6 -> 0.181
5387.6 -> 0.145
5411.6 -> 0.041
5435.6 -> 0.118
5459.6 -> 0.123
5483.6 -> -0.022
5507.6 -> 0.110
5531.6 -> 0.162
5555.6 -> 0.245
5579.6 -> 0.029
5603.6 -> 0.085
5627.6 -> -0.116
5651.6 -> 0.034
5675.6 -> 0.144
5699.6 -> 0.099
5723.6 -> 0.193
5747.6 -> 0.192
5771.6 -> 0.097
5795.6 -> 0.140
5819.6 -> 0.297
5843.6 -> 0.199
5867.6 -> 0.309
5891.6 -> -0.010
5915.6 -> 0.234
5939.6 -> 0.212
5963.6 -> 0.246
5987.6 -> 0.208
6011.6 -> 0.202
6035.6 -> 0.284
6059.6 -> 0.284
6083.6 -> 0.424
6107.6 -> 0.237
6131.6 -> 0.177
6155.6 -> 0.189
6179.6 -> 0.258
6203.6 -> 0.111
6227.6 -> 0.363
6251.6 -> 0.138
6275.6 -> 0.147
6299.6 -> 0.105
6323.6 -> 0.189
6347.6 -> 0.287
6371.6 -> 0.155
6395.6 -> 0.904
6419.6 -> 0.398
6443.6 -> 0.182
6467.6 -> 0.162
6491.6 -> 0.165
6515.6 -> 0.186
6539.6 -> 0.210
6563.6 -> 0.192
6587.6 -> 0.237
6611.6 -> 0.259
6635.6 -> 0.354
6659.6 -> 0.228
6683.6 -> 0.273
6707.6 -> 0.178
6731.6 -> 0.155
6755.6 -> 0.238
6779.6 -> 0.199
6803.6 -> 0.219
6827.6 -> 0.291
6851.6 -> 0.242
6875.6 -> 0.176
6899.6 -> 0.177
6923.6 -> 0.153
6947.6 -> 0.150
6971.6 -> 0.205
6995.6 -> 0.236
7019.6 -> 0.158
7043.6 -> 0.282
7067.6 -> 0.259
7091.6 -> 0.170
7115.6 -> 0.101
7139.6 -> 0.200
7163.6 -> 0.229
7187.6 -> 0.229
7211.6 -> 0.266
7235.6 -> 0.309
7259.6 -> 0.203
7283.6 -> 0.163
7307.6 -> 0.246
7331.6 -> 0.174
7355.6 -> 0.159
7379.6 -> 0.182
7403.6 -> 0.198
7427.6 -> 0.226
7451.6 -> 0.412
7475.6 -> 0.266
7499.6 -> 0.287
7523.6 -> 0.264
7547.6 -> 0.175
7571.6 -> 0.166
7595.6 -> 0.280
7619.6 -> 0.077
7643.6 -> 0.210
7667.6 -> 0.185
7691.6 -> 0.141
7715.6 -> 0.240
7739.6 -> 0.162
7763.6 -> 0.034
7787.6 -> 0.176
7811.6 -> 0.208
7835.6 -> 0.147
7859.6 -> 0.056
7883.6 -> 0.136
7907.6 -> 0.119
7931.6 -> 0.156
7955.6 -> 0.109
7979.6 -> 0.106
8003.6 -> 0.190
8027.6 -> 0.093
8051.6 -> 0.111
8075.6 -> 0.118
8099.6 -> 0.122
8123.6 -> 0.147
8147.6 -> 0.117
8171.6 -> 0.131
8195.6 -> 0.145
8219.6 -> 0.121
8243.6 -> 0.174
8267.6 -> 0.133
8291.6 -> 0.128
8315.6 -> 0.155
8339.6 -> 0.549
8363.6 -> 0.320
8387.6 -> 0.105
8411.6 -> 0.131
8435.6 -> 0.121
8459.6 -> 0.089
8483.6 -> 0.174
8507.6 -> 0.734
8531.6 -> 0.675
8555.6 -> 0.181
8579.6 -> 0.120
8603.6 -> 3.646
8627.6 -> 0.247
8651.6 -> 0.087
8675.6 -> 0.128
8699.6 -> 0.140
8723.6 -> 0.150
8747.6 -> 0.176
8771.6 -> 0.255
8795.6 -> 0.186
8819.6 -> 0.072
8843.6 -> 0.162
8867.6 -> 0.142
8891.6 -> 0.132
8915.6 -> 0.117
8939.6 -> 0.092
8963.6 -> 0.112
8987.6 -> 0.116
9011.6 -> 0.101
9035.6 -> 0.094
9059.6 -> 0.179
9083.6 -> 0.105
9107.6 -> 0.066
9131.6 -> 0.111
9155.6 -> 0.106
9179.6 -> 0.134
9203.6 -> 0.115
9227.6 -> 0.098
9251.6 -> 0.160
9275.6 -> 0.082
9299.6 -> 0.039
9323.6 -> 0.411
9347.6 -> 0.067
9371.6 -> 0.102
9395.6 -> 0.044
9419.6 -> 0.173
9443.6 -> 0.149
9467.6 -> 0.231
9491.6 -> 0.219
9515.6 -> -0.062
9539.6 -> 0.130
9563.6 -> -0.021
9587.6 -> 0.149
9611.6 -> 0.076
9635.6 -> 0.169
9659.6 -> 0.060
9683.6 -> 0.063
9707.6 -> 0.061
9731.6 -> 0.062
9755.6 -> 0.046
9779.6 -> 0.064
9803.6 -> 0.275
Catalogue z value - 0.72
